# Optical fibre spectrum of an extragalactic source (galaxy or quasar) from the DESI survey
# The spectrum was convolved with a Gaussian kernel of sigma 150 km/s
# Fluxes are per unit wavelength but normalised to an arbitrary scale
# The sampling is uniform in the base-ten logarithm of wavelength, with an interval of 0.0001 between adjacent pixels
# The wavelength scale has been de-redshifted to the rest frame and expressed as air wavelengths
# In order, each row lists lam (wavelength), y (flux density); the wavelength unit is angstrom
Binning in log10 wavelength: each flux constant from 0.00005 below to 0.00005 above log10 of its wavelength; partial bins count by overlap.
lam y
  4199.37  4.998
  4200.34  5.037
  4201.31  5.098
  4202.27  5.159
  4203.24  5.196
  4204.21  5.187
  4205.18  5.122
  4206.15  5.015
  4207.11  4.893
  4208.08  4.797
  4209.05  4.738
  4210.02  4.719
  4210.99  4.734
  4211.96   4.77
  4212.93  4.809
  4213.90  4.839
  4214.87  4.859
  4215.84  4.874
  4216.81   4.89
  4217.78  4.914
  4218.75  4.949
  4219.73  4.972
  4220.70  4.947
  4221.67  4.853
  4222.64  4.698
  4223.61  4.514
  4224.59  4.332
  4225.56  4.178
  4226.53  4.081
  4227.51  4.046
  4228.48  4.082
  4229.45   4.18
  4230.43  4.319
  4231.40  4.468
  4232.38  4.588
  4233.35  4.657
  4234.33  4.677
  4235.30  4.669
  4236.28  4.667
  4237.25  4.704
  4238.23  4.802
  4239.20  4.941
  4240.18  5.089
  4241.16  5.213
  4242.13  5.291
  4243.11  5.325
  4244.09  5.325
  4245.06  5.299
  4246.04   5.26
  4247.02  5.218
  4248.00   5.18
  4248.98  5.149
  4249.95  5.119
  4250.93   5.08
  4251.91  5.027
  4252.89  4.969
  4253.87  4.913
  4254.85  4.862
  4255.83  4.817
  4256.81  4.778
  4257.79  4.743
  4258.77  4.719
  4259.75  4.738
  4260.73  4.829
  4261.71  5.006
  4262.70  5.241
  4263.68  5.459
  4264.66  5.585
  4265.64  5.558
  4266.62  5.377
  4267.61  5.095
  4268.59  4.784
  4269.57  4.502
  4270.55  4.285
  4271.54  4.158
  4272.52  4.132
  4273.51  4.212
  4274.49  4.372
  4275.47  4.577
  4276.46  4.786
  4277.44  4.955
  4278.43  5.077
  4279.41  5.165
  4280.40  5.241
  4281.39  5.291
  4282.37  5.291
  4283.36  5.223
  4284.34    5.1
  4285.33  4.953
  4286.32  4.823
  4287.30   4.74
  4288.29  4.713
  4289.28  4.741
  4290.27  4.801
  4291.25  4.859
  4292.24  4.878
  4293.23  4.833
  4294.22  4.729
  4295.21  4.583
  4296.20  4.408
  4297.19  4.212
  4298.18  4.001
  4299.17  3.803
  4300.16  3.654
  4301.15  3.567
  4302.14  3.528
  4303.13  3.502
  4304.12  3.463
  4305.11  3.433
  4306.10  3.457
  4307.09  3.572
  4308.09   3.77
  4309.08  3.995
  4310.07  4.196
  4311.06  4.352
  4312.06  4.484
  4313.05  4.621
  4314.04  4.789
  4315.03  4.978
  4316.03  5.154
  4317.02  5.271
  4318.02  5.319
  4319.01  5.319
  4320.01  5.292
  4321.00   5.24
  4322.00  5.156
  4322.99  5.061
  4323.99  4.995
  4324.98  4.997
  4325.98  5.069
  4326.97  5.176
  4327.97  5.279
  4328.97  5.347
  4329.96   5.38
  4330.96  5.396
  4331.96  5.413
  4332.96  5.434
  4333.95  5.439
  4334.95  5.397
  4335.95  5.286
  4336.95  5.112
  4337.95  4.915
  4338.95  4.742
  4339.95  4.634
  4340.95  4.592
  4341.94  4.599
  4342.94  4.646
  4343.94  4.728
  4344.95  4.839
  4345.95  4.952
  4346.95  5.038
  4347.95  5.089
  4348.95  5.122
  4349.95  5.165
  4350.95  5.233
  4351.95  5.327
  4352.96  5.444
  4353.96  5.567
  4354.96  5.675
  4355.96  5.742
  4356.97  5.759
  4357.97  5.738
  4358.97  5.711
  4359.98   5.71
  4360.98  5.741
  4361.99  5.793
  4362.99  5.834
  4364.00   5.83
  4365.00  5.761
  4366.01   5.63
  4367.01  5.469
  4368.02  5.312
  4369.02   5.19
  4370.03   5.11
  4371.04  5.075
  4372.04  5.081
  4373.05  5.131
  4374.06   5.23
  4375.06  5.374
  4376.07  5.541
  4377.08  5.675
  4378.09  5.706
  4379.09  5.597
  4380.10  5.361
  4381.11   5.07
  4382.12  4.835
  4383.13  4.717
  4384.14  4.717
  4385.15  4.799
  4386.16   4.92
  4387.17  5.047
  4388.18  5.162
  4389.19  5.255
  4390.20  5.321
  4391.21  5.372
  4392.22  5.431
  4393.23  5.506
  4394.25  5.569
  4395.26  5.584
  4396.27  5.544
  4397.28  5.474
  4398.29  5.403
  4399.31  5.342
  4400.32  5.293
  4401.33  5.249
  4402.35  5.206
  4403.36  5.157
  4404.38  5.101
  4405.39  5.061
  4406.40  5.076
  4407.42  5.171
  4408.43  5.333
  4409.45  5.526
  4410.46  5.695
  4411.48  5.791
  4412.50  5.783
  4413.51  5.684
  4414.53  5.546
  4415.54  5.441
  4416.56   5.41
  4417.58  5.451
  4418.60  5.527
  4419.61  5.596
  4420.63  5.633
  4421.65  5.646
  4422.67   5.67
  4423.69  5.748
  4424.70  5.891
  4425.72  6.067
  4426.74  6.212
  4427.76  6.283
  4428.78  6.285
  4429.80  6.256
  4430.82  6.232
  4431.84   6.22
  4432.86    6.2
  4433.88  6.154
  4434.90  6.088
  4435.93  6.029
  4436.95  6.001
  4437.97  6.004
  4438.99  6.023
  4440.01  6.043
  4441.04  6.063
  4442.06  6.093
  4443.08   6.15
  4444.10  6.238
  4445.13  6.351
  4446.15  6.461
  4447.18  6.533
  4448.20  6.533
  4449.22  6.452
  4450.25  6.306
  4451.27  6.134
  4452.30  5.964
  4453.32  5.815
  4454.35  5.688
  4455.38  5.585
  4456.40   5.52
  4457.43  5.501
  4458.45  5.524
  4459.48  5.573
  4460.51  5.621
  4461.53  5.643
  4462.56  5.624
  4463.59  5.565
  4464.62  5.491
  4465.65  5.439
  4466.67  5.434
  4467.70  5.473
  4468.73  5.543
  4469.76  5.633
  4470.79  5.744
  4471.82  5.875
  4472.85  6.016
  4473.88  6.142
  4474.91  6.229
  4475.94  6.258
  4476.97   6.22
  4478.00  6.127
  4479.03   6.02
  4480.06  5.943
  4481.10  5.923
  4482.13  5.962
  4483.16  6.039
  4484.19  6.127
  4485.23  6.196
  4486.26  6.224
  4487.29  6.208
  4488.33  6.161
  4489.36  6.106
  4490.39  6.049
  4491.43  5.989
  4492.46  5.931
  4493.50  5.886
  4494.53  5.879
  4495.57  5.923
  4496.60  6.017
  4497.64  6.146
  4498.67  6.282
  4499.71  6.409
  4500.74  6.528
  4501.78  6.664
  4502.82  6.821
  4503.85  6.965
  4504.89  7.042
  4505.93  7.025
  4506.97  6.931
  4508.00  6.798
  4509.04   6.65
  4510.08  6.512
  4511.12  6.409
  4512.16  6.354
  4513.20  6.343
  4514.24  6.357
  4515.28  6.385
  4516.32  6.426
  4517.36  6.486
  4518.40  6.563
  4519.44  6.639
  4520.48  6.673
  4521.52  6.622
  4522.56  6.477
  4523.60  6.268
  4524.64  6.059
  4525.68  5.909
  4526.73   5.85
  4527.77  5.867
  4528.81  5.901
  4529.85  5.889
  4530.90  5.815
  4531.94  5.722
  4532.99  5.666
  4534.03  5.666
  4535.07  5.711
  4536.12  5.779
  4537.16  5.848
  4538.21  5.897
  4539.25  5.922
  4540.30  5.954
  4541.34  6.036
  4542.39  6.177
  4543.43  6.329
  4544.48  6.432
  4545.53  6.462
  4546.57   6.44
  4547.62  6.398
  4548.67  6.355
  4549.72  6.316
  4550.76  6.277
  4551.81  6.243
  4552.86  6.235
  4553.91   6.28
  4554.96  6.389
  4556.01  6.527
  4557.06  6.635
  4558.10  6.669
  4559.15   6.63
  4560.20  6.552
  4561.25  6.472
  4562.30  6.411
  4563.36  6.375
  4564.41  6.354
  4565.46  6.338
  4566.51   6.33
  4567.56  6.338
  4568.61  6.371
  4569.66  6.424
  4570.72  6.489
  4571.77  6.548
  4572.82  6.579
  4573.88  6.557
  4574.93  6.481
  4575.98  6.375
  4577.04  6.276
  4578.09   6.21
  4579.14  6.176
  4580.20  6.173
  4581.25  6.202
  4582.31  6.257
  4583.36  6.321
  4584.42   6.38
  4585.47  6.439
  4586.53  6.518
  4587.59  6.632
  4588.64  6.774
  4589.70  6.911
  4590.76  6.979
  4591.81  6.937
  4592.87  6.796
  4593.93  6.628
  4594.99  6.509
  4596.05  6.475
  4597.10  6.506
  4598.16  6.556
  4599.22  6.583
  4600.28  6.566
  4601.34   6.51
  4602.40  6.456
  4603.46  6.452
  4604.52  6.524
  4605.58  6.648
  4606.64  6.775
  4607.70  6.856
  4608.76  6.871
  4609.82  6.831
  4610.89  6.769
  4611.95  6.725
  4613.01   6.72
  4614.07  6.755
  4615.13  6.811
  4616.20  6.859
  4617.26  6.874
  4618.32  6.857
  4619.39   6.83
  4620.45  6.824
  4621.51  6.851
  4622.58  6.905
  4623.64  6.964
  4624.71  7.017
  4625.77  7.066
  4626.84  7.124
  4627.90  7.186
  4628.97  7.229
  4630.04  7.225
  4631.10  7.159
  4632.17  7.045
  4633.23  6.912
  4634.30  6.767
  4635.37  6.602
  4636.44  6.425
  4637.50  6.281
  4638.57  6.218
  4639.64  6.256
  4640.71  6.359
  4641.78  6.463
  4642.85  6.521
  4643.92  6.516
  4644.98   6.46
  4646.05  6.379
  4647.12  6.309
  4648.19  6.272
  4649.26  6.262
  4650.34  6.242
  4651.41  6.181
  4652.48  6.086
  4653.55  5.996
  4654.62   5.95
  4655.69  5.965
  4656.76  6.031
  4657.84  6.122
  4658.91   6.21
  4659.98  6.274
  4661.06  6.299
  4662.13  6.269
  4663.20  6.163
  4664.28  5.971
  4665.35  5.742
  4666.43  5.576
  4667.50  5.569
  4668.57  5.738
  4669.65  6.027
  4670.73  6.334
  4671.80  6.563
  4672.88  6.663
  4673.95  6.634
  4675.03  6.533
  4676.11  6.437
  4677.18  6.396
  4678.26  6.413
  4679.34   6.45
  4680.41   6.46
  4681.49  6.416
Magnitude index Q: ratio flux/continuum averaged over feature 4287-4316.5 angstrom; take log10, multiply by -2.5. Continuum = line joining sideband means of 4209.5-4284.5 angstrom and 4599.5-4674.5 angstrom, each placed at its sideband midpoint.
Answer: 0.19 mag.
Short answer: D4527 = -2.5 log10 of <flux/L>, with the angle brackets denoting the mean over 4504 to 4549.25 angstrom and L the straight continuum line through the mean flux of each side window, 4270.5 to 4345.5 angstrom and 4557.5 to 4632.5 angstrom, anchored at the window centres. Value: -0.014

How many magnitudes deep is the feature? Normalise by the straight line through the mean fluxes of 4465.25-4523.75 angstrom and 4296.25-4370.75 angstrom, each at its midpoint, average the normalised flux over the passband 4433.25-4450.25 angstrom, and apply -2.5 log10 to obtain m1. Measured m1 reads -0.070 mag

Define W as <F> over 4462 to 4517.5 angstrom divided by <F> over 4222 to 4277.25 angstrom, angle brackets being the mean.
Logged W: 1.28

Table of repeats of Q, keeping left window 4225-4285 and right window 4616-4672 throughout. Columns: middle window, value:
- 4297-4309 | 0.35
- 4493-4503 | -0.07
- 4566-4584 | -0.03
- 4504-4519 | -0.12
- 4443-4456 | -0.09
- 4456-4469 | 0.03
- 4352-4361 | -0.07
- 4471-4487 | -0.06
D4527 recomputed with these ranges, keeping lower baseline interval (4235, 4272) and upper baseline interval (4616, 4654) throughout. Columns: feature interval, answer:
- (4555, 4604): -0.01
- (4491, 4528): -0.05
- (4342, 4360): 0.03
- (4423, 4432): -0.07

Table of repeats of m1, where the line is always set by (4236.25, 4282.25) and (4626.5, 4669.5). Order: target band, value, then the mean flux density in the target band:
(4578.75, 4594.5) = -0.07 mag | 6.54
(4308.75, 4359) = 0.03 mag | 5.1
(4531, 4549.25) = -0.01 mag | 6.04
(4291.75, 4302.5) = 0.21 mag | 4.21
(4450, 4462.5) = -0.01 mag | 5.72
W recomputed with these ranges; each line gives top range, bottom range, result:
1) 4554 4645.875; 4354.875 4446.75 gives 1.18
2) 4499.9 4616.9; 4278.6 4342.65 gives 1.36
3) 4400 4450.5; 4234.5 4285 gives 1.18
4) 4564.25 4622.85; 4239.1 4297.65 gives 1.34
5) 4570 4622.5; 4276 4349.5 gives 1.39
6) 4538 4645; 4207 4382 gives 1.34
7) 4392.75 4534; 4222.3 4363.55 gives 1.23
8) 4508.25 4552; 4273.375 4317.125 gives 1.38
